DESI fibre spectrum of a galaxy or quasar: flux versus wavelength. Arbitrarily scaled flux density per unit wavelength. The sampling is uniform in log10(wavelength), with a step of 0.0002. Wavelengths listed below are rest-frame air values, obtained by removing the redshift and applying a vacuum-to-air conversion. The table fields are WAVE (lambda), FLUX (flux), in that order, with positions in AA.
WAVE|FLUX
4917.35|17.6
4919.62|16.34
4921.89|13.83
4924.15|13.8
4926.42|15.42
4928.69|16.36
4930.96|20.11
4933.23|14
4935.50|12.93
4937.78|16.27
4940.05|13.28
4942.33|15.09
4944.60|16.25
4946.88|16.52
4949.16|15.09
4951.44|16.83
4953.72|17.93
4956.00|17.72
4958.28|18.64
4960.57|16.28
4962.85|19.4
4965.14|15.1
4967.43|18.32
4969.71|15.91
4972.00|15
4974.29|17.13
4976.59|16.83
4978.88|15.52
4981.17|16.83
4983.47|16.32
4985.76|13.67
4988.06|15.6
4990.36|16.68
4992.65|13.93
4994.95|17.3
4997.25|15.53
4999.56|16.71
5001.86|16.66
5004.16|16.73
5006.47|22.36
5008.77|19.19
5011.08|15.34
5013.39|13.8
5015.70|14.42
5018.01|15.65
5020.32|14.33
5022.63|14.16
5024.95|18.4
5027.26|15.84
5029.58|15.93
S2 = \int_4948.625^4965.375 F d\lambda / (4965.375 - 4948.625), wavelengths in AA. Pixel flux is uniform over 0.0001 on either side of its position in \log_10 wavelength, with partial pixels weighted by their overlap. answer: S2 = 17.3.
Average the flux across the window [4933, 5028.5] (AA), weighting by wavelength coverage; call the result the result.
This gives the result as 16.2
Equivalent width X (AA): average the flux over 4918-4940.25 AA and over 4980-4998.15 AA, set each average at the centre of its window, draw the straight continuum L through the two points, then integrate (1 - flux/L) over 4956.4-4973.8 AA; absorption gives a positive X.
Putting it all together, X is -1.56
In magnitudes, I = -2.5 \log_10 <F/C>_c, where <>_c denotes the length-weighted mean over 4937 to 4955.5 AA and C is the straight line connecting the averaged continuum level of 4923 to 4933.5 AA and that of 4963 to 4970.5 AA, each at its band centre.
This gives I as 0.03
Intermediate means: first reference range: 16.1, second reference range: 16.9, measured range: 16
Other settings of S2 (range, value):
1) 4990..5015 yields 16.7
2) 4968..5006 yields 16.2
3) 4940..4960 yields 16.5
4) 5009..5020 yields 15.1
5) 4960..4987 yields 16.4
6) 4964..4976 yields 16.3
